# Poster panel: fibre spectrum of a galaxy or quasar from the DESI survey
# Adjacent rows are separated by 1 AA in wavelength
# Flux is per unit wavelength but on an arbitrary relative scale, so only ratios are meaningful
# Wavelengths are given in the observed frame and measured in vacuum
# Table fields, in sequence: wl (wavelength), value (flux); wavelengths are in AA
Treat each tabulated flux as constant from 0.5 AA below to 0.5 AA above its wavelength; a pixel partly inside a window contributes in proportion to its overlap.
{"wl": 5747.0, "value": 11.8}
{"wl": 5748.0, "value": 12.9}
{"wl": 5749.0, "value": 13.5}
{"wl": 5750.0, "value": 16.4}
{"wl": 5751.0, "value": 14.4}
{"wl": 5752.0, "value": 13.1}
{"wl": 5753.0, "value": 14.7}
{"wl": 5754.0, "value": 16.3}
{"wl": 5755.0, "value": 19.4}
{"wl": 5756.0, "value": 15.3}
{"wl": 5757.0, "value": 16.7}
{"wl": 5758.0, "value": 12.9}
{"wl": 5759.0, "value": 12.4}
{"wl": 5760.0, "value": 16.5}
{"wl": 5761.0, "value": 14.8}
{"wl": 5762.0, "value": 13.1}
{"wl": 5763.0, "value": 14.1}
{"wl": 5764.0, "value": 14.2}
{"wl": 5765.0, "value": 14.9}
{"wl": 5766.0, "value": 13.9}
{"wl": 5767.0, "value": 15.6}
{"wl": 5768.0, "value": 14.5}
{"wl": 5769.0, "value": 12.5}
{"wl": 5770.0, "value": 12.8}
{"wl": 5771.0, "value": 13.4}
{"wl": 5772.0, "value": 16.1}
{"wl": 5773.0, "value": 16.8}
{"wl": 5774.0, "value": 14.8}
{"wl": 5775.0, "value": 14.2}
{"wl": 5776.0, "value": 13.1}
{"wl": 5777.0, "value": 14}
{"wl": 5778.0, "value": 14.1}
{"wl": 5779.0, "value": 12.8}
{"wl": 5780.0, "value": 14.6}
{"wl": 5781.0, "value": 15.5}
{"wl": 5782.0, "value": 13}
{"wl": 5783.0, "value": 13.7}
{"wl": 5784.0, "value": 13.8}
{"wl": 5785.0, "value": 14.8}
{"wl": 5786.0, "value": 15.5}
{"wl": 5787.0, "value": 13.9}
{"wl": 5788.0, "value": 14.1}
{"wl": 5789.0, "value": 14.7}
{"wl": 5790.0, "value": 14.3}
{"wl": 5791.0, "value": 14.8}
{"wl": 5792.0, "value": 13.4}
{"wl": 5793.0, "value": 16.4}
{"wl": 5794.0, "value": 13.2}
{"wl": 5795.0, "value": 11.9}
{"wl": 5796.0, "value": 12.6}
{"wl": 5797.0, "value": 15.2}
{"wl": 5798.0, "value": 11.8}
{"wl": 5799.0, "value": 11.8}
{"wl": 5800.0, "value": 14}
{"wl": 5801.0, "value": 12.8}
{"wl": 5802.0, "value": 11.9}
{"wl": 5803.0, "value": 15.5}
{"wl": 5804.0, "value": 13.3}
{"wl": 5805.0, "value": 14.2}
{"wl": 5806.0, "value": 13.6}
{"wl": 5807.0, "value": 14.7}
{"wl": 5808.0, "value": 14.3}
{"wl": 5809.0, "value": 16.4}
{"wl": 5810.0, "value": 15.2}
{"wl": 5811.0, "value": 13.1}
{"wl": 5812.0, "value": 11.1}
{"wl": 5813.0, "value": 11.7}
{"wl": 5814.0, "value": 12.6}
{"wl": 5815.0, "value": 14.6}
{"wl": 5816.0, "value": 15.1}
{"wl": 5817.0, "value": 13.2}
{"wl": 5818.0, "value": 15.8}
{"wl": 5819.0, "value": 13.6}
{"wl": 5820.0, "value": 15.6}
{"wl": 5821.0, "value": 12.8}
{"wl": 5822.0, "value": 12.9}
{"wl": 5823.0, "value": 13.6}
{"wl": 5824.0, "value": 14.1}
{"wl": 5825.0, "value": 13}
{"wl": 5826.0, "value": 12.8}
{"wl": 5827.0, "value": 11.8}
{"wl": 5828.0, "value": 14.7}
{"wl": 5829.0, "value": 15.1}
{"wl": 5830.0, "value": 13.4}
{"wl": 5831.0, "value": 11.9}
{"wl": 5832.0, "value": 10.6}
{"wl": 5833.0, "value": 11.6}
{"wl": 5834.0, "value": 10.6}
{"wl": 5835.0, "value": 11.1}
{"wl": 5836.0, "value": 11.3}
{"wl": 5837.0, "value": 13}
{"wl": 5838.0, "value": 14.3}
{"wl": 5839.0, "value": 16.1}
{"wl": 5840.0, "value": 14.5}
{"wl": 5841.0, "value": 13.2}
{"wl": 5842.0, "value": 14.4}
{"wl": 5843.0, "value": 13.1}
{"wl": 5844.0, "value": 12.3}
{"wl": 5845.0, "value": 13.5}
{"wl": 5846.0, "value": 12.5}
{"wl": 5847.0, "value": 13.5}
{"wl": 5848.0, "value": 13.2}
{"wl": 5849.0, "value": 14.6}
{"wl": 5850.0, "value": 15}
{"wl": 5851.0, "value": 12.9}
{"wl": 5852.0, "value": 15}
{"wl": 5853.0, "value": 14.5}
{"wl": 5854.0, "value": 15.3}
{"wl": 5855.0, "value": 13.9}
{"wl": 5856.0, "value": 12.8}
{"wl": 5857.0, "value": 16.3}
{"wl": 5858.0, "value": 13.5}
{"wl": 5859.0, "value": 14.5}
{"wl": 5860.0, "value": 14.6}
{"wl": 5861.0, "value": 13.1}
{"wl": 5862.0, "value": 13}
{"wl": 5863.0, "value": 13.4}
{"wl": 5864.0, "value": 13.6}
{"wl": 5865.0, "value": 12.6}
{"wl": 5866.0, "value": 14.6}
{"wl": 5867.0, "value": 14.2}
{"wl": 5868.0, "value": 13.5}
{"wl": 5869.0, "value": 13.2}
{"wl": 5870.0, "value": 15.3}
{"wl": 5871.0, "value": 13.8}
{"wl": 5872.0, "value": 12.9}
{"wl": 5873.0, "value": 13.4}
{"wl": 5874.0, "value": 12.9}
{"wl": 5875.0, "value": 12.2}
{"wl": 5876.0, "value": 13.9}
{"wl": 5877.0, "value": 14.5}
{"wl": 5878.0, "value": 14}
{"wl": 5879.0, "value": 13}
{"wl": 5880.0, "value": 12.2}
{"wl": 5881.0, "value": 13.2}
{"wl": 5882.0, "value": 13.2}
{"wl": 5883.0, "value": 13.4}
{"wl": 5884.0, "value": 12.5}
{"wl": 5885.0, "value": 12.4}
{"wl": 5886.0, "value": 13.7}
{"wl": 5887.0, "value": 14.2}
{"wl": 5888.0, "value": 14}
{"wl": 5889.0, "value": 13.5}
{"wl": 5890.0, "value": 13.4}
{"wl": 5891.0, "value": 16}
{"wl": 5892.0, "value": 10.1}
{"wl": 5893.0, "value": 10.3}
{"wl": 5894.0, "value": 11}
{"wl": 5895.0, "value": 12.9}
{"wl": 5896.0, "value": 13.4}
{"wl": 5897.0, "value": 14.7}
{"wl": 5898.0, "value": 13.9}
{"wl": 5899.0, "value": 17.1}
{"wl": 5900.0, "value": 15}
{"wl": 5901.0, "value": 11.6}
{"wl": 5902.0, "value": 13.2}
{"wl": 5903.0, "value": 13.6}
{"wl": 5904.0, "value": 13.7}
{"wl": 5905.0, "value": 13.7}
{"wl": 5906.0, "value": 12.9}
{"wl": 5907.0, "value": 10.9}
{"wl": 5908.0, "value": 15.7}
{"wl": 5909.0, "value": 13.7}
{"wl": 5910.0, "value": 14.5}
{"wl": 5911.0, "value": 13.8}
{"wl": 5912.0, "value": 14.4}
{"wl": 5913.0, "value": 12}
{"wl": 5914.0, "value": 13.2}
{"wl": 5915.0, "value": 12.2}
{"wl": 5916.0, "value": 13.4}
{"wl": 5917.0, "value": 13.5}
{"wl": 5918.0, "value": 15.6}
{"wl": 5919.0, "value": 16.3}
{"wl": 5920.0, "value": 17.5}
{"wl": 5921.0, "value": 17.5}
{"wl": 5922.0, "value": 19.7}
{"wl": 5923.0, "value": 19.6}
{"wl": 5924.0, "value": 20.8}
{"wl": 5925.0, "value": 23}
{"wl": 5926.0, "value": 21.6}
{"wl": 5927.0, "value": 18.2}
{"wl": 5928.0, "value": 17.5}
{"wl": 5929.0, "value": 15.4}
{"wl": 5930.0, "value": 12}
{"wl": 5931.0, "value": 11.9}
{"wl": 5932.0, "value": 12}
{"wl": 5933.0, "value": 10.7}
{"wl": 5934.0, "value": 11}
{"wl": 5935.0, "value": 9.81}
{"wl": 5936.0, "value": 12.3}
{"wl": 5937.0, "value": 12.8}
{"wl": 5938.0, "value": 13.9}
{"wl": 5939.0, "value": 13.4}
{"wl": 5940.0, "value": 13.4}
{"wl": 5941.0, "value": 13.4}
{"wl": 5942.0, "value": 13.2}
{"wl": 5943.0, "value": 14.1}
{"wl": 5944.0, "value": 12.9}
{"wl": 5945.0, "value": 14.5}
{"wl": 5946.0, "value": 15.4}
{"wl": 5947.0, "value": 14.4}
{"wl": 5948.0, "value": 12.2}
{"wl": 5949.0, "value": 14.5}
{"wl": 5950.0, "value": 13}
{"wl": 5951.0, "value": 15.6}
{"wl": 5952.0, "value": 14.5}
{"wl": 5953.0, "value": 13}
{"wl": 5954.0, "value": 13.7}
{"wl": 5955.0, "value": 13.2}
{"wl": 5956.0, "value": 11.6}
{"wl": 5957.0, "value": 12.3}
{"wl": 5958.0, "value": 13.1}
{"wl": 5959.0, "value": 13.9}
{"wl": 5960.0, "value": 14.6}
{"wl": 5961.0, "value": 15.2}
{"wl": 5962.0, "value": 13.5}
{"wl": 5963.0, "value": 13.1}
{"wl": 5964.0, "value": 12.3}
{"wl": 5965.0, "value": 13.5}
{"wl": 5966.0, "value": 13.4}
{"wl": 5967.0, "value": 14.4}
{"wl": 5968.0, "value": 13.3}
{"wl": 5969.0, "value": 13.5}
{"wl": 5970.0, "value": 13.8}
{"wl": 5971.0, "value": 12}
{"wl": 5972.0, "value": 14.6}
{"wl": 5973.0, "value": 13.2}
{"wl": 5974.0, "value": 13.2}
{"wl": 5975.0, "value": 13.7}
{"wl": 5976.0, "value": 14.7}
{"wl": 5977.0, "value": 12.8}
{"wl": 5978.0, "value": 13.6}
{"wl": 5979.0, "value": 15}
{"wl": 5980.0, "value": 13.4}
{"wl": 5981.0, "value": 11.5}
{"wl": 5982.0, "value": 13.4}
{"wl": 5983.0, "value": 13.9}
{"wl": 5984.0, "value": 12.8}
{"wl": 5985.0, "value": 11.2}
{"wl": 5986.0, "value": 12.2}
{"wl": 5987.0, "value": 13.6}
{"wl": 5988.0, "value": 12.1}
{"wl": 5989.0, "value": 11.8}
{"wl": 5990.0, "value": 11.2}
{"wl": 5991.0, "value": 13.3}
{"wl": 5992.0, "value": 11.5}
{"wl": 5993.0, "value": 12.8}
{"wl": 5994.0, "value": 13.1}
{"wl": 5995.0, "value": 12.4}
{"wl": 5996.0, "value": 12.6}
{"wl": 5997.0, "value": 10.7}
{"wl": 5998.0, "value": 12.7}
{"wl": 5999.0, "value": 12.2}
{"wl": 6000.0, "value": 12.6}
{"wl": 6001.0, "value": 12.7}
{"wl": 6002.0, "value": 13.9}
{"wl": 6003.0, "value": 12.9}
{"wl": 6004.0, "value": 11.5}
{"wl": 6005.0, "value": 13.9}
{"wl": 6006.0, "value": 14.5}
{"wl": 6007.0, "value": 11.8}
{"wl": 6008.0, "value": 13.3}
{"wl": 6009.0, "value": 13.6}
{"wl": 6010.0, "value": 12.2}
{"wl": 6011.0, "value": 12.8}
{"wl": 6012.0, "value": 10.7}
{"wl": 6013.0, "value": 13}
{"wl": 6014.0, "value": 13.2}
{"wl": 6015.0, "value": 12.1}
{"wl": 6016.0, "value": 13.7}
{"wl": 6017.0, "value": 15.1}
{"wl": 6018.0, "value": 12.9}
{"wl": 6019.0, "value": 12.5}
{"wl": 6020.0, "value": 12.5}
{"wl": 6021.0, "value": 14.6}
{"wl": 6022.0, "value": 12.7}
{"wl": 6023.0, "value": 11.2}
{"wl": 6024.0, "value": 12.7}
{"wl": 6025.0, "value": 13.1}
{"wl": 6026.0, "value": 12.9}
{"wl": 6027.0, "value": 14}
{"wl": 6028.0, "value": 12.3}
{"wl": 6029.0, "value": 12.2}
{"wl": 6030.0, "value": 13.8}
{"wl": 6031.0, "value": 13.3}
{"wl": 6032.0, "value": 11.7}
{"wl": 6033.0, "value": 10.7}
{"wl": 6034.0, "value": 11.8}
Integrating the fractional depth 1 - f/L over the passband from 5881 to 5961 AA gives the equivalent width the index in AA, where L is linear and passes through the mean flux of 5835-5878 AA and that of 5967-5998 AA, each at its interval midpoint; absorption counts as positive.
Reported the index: -4.4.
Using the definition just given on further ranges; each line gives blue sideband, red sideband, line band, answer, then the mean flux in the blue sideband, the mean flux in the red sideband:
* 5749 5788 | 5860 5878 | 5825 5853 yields 1.32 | 14.5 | 13.6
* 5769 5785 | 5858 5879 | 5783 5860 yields 1.33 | 14.1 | 13.6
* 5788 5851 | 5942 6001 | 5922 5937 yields -2.46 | 13.5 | 13.2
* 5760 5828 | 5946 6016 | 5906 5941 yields -3.68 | 13.9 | 13.1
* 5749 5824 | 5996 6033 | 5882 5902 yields 0.31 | 14.2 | 12.8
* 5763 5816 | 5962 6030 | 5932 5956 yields -0.01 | 14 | 12.9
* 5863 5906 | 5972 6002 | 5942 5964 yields -1.15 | 13.4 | 12.8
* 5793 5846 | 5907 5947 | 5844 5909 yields 2.41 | 13.4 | 14.7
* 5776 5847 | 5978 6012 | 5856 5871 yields -0.67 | 13.6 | 12.7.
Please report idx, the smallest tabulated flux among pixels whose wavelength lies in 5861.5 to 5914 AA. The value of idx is 10.1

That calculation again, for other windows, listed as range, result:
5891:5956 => 9.81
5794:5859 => 10.6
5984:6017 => 10.7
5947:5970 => 11.6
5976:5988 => 11.2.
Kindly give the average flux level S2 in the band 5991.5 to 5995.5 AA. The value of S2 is 12.4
